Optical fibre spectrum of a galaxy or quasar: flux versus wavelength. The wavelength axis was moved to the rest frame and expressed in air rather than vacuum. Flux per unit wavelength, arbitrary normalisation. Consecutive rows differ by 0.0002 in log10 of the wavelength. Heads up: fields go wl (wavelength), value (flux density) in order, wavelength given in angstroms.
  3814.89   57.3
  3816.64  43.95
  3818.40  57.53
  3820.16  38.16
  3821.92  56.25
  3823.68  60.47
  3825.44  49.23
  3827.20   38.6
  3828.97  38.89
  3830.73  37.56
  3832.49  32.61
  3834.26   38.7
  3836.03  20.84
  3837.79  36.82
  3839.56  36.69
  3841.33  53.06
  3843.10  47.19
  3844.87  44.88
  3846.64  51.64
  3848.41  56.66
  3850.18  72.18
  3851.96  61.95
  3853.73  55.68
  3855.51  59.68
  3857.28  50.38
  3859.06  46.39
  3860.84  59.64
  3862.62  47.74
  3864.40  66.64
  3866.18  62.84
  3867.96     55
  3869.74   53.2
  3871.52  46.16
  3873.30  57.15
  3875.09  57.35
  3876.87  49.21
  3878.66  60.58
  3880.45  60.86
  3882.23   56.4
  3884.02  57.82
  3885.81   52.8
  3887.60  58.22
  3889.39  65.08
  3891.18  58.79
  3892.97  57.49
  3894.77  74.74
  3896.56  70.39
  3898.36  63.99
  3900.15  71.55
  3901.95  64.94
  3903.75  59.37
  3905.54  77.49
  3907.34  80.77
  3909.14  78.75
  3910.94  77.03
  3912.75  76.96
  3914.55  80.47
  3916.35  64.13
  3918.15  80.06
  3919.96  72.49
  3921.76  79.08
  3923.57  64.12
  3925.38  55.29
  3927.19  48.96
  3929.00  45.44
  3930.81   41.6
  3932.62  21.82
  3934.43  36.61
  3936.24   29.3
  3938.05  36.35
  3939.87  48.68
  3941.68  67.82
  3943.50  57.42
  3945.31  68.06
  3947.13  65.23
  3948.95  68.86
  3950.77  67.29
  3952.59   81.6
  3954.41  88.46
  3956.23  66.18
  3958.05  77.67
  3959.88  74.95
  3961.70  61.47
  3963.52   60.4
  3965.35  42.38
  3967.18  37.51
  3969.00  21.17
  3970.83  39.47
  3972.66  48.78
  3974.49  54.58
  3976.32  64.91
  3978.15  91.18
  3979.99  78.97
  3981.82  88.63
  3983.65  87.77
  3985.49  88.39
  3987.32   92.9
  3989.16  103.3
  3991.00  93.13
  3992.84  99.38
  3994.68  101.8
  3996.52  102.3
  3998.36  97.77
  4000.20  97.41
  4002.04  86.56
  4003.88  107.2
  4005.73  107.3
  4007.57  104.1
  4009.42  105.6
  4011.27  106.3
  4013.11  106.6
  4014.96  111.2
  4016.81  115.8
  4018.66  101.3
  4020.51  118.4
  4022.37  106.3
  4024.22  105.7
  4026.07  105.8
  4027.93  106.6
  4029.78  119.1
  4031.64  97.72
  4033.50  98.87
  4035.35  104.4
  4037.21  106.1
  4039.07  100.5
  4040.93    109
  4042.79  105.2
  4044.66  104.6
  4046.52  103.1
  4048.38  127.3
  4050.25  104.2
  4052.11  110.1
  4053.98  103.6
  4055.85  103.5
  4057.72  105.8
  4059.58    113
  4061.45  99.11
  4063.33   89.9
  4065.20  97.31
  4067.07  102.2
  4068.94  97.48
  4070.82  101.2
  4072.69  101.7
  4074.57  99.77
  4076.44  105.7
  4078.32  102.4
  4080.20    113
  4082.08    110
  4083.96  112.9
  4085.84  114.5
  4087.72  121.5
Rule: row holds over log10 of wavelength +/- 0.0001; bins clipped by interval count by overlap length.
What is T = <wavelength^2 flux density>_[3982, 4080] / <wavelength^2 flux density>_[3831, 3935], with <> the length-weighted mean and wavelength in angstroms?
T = 1.93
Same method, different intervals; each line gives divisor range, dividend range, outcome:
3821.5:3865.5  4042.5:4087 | 2.41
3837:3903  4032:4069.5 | 2.01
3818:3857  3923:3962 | 1.29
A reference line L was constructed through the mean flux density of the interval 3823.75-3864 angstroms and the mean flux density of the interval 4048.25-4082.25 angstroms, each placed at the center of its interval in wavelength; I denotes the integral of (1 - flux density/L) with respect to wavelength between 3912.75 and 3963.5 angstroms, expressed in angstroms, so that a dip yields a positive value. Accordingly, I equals 7.2 angstroms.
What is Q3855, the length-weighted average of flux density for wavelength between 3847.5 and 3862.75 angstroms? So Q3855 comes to 57.1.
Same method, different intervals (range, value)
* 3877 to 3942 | 60.8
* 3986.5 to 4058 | 105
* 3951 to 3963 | 74.2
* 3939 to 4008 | 76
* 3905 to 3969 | 61.6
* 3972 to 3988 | 77.6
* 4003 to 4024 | 108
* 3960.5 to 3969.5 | 46.7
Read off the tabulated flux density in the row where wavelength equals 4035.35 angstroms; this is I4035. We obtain 104.4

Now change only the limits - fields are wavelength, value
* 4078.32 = 102.4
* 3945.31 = 68.06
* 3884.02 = 57.82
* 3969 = 21.17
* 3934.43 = 36.61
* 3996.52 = 102.3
